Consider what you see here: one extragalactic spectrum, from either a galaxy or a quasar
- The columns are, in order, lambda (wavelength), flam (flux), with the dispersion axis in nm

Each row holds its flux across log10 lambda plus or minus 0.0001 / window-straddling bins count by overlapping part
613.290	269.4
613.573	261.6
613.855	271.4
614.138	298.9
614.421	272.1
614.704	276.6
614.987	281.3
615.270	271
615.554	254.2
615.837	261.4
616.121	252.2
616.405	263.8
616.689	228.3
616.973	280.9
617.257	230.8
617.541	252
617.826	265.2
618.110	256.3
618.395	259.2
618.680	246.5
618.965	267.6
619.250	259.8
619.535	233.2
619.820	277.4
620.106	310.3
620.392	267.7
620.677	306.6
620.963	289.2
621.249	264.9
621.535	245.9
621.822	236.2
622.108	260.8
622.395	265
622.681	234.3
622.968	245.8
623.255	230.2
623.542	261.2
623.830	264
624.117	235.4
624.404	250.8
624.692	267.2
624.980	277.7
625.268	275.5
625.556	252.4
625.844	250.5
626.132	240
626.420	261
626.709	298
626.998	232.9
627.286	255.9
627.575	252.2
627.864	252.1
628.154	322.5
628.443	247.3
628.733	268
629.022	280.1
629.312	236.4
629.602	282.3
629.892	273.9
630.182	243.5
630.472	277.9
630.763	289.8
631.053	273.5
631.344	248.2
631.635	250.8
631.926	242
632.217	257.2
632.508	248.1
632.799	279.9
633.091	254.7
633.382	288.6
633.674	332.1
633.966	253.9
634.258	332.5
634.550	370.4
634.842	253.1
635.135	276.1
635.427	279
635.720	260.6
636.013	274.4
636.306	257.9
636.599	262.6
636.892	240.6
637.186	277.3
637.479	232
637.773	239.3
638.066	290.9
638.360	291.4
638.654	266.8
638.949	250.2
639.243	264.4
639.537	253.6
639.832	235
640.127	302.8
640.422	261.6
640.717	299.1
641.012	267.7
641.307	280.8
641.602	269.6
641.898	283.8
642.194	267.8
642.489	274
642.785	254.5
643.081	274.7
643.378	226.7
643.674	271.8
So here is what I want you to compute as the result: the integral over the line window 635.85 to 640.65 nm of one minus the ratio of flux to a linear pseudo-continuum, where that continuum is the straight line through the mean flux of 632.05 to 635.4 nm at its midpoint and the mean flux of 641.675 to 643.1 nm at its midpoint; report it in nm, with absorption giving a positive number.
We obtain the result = 0.251 nm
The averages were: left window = 286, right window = 271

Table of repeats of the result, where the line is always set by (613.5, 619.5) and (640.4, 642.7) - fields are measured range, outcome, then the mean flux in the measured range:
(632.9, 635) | -0.199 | 297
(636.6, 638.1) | 0.107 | 254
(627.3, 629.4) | 0.022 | 266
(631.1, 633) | 0.107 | 255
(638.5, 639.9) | 0.098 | 255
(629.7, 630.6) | 0.013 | 266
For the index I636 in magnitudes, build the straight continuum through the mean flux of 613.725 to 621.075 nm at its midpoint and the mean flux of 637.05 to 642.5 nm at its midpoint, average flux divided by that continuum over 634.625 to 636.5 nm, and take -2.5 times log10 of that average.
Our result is -0.01 mag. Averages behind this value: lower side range 267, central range 271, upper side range 269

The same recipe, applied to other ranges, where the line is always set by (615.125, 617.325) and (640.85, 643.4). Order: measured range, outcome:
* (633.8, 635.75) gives -0.10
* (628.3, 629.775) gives 0.00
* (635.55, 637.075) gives 0.03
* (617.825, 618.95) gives 0.00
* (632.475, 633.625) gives -0.04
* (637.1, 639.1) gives 0.01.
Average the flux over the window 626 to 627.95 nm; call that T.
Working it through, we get 256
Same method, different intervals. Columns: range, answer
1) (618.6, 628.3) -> 262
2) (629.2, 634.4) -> 270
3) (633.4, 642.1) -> 275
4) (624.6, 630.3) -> 264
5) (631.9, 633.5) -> 263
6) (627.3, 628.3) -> 273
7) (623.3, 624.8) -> 254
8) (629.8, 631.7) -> 266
